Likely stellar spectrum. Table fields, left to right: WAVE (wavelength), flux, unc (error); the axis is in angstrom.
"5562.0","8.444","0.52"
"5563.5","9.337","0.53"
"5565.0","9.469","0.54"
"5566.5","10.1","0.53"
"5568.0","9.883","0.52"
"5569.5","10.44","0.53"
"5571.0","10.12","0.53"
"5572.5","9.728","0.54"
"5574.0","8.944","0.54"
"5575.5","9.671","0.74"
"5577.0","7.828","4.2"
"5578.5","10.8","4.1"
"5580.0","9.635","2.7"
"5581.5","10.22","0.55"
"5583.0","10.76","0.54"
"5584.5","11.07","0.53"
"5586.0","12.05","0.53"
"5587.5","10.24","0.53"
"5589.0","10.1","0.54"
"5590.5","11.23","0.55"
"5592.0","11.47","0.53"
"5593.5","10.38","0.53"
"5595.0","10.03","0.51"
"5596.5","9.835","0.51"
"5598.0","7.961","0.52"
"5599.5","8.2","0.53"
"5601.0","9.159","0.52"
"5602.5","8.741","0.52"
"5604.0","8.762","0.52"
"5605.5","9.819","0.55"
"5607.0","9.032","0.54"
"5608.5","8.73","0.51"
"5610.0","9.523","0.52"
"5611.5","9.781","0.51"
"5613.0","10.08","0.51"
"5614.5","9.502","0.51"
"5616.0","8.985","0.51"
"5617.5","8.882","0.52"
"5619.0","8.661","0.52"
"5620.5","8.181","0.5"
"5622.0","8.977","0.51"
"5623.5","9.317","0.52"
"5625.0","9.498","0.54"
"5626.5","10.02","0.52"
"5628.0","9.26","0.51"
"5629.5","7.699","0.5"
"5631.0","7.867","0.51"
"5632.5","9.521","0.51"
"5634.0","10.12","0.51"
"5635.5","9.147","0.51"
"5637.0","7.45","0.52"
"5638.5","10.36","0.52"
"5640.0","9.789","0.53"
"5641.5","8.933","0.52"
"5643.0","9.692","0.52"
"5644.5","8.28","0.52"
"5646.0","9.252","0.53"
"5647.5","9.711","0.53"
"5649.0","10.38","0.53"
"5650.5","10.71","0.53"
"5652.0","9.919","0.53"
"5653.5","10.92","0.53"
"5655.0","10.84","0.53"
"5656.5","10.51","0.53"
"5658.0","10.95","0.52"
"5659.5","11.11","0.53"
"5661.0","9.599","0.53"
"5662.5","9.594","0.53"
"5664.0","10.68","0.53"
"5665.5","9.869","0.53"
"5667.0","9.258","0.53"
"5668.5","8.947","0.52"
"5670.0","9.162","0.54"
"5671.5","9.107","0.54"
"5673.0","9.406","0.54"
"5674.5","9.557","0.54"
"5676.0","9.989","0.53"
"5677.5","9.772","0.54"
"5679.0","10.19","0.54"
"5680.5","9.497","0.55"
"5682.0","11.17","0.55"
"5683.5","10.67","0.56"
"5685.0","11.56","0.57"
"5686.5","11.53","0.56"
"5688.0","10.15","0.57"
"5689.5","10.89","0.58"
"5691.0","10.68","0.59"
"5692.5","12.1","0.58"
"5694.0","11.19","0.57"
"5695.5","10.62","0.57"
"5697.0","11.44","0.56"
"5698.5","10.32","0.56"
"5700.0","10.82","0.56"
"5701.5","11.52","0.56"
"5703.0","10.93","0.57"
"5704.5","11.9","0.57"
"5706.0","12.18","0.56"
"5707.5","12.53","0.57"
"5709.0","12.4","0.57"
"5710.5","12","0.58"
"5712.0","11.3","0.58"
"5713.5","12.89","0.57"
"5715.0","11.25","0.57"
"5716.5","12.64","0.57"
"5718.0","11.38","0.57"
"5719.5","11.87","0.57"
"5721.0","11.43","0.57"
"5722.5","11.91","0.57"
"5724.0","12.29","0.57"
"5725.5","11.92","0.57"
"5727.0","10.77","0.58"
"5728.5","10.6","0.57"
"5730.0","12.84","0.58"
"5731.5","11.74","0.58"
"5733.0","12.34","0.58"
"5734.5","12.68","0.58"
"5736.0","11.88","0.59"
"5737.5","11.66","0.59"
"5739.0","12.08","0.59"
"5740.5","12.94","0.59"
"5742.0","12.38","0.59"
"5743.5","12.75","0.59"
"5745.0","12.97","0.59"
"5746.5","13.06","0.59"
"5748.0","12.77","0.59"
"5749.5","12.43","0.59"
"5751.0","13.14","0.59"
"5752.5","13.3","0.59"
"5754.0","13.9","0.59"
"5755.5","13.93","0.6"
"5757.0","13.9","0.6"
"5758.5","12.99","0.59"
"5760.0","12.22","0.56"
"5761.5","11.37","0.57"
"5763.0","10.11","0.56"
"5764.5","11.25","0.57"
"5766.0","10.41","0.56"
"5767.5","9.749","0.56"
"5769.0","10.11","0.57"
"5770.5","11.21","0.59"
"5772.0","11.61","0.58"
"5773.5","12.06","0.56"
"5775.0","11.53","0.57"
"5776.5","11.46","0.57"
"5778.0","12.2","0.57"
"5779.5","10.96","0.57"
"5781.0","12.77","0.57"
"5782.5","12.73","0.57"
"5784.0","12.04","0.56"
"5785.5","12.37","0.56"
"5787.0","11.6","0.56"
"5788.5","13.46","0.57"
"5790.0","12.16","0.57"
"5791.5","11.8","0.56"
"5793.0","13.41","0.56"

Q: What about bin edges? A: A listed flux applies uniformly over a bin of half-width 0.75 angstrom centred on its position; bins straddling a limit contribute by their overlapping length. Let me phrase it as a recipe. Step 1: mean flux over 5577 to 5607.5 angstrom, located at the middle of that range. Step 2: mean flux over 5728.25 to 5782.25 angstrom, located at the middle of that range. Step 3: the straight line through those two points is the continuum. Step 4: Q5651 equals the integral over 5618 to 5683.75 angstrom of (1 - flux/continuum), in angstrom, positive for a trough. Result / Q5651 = 6.8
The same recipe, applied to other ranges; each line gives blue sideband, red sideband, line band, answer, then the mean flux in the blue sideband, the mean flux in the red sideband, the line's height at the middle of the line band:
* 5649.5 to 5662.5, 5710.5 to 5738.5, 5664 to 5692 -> 2.14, 10.5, 11.9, 10.9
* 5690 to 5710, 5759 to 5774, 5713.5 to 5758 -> -4.66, 11.4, 11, 11.2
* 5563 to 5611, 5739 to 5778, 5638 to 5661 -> 1.25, 9.79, 12.1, 10.6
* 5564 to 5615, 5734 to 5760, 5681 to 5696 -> 0.87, 9.8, 12.9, 11.7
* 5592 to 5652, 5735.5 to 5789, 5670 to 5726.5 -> -1.50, 9.27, 12.1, 10.8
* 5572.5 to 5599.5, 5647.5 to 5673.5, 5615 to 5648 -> 3.24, 10.1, 10.1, 10.1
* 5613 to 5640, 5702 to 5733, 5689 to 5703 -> 0.16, 9.08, 11.8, 11.2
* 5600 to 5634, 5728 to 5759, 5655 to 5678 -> 1.38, 9.11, 12.7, 10.5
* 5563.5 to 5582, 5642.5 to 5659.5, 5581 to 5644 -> 2.79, 9.71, 10.2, 9.94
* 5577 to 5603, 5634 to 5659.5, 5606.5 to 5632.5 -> 2.30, 10.1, 9.85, 9.95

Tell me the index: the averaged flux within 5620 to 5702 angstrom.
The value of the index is 9.96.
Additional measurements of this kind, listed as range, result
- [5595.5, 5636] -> 9.09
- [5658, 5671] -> 9.83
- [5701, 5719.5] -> 11.9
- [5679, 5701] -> 10.9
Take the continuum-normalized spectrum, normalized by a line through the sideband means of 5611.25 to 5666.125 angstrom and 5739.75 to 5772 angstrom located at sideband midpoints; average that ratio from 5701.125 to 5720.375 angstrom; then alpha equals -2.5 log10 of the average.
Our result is -0.07 mag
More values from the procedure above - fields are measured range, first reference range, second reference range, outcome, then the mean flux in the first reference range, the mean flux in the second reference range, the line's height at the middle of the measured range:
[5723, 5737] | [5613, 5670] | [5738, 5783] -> -0.039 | 9.53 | 12.1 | 11.5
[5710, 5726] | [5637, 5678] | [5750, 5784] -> -0.085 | 9.82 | 12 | 11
